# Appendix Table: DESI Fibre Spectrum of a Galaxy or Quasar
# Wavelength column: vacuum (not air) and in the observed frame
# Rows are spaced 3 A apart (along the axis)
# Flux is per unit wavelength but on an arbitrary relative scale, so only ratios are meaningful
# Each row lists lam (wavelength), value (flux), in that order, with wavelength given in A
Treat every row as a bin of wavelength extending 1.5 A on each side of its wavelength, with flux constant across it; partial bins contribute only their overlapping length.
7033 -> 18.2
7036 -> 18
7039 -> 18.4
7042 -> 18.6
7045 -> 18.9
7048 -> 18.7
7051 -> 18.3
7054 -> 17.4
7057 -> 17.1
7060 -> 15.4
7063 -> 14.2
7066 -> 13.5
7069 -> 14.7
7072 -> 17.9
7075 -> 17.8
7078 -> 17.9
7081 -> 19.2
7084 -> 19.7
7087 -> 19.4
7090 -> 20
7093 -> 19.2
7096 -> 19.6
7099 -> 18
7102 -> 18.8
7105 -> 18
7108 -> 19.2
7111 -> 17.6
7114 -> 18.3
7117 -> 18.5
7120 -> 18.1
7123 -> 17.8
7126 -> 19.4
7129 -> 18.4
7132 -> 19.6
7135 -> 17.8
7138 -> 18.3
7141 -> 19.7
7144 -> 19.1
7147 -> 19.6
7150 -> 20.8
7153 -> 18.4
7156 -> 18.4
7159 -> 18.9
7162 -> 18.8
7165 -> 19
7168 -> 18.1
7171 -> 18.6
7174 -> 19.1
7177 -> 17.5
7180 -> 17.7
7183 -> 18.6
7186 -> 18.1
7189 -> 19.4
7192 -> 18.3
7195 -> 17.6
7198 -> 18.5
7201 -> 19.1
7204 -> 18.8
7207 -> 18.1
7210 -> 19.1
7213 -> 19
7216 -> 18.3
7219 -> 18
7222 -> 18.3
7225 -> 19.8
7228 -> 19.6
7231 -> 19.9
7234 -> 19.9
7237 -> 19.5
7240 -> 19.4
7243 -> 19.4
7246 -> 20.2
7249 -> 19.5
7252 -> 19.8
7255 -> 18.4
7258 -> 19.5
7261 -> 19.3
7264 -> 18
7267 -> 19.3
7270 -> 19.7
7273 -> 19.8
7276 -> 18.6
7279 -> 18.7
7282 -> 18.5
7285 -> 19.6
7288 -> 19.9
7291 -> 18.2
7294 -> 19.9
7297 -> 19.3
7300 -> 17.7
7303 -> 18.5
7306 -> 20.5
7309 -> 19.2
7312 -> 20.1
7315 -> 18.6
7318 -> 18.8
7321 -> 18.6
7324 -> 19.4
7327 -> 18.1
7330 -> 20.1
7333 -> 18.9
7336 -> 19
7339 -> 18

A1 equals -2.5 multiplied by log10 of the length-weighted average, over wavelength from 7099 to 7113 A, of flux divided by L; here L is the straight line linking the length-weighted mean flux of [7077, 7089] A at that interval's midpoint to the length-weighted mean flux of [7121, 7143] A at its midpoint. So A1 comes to 0.03 mag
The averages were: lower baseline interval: 19.1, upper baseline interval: 18.7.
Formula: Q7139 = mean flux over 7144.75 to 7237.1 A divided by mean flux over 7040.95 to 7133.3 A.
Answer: 1.0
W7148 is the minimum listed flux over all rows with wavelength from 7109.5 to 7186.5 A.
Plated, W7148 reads 17.5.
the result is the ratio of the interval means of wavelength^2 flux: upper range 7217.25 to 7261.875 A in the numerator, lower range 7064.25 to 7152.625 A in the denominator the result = 1.1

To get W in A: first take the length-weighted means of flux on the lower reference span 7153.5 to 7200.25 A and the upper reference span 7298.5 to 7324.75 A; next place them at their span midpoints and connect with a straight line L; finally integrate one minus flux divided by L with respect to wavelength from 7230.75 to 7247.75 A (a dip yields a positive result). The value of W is -0.9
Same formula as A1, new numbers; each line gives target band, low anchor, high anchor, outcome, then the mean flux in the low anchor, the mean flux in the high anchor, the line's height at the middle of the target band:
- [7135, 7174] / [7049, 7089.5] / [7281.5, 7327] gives -0.06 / 17.2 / 19.1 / 17.9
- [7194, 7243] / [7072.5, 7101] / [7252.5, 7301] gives 0.00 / 18.9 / 19.1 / 19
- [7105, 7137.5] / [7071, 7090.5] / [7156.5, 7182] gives 0.01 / 18.8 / 18.5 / 18.6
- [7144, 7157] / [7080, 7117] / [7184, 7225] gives -0.03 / 18.9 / 18.6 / 18.7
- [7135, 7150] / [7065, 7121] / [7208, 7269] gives -0.04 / 18.2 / 19.2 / 18.6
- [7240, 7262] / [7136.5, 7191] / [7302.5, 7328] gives -0.03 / 18.8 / 19.1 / 19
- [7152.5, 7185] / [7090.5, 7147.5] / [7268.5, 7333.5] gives 0.02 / 18.7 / 19.1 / 18.8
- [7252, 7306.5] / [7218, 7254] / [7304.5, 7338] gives 0.01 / 19.4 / 19.2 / 19.3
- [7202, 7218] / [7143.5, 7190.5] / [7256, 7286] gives 0.01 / 18.7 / 19.1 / 18.9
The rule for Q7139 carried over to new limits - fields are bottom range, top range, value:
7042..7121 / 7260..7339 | 1.06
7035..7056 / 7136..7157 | 1.05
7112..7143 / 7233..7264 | 1.04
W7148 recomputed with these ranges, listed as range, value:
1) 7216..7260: 18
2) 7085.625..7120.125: 17.6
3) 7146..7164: 18.4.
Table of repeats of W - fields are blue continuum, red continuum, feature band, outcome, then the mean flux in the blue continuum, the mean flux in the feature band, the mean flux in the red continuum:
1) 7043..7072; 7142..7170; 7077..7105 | -2.7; 16.6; 19.1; 19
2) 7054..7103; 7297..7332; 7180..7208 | -0.2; 17.6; 18.5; 19.1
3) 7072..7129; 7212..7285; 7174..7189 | 0.6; 18.7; 18.2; 19.2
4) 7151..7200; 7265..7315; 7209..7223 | 0.1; 18.5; 18.5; 19.2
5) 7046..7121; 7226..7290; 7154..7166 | -0.2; 17.9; 18.8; 19.4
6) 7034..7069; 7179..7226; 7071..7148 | -4.8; 17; 18.7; 18.5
